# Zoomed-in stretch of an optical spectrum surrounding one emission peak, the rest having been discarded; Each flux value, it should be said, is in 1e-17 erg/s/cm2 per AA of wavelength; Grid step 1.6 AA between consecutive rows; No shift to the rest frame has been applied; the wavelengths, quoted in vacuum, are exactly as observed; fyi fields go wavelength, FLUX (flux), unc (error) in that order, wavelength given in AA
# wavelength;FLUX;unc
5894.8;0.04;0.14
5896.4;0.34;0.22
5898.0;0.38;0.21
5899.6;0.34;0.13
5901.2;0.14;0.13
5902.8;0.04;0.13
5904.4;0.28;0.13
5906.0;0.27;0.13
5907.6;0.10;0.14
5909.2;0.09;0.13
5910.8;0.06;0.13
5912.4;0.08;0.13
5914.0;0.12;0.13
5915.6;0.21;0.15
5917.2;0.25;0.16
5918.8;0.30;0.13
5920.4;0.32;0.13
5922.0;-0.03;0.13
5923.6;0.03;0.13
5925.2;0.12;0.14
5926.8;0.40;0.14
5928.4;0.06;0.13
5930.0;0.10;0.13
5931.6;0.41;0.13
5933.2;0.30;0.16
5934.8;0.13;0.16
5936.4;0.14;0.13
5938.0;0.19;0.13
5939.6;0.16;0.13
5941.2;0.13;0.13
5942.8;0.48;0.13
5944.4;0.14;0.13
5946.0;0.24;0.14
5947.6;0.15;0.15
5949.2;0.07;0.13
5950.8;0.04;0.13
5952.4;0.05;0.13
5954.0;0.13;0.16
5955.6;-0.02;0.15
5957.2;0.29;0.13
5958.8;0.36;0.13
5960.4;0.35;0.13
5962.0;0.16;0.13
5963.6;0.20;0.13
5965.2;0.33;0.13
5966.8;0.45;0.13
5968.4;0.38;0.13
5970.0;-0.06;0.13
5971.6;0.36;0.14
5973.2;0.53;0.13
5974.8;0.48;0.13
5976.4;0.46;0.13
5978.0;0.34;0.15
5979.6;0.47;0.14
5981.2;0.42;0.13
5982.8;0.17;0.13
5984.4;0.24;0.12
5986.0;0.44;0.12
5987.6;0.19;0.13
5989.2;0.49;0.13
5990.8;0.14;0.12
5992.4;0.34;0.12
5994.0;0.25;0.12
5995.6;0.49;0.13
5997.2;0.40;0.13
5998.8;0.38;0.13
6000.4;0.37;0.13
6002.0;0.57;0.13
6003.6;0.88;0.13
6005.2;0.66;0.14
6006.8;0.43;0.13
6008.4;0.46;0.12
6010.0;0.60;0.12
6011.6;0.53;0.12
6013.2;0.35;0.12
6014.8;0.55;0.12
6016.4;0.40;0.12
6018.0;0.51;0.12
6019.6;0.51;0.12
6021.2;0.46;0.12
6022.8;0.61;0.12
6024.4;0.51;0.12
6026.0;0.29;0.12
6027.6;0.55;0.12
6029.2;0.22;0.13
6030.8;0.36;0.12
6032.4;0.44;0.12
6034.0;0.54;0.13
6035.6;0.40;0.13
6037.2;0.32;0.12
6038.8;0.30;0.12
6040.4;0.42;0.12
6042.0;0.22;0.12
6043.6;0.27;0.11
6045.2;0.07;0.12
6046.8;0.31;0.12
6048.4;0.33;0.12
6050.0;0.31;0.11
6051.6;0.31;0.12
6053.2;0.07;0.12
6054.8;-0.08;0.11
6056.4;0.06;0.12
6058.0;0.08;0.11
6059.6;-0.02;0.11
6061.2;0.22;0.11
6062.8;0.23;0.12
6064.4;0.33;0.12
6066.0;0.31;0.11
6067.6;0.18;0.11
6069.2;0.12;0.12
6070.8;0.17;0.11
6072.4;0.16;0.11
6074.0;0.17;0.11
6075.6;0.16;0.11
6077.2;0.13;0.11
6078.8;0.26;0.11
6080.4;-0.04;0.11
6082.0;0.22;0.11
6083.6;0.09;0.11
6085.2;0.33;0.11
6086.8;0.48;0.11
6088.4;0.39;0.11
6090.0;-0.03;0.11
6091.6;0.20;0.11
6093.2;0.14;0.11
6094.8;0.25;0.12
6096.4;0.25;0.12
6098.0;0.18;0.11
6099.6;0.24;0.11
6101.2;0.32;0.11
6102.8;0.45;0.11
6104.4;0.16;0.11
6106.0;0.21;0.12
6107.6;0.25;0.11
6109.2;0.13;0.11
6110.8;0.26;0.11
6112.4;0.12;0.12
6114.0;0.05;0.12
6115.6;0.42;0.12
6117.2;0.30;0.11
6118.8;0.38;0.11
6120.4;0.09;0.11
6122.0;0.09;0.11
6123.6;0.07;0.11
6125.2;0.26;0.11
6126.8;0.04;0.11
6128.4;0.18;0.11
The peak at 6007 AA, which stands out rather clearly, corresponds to Mg II 2798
